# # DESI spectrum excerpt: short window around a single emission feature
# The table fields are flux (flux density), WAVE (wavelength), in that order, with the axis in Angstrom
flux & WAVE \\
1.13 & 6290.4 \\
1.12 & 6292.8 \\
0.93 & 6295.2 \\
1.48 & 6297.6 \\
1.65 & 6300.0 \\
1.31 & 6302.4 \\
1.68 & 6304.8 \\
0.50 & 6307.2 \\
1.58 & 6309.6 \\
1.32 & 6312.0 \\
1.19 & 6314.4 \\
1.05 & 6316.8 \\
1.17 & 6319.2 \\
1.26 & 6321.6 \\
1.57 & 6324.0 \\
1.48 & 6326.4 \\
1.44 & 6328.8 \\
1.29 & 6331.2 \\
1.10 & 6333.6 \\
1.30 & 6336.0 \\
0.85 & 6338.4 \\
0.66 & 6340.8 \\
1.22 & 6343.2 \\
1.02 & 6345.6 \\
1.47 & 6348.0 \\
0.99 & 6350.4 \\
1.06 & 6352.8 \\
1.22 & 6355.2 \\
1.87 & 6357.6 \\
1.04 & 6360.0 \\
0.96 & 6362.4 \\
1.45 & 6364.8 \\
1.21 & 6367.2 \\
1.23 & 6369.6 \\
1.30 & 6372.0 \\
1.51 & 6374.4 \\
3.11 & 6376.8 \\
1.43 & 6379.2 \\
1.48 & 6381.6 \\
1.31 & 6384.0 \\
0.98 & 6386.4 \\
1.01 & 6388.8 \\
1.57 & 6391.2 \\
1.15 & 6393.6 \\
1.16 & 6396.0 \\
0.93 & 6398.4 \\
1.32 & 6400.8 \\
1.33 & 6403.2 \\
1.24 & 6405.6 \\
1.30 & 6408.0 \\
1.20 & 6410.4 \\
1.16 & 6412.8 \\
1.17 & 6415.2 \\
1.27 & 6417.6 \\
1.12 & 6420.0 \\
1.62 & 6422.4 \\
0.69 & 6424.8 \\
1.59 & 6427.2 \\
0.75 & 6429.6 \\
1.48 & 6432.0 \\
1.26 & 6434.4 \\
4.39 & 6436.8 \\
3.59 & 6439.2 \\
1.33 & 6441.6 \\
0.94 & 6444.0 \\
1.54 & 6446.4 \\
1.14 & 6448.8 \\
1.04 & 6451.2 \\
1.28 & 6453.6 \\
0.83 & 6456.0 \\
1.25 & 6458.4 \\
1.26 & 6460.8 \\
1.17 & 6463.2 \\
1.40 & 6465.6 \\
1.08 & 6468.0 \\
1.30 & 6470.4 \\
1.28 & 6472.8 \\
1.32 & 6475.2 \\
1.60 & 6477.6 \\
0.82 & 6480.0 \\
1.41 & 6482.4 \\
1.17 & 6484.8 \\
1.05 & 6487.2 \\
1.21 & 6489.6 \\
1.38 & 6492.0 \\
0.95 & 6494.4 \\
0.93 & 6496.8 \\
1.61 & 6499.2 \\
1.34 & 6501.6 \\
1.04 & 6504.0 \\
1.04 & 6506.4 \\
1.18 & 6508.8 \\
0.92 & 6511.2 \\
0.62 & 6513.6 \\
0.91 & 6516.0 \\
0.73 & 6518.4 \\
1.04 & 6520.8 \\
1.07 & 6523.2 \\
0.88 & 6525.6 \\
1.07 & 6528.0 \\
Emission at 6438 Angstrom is [O III]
